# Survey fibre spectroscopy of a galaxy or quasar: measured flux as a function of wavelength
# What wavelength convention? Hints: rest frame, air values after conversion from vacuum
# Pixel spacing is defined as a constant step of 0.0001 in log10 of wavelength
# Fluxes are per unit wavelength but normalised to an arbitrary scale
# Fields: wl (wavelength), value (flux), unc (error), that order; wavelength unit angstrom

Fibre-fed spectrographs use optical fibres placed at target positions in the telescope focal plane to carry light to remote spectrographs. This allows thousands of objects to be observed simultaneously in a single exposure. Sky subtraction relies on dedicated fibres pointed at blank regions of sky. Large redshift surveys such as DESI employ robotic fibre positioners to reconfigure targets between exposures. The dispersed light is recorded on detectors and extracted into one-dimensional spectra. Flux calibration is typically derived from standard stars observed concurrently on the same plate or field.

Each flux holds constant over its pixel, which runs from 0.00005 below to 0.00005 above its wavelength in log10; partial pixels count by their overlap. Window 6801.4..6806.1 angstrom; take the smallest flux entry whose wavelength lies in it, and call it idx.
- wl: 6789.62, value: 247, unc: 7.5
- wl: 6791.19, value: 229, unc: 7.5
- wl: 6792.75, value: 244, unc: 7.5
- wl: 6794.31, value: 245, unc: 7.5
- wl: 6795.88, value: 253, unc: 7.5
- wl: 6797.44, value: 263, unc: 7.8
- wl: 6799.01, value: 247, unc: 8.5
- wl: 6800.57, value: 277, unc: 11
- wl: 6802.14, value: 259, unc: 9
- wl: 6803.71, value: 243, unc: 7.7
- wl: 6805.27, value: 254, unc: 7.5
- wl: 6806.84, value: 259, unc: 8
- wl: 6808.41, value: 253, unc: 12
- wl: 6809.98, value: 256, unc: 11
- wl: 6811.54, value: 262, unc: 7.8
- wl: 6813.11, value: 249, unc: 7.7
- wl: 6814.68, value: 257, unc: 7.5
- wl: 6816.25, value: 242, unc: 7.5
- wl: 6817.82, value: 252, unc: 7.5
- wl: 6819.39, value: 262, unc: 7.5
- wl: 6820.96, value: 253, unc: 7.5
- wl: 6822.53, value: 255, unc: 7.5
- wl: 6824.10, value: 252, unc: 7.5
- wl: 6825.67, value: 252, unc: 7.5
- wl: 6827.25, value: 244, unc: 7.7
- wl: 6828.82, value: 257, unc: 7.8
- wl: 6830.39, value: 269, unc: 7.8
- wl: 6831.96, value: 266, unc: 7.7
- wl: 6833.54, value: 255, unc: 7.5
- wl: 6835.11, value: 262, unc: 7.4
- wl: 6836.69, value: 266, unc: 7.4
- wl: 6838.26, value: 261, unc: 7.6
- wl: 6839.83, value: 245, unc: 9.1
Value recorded 243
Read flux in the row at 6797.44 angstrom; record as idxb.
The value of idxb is 263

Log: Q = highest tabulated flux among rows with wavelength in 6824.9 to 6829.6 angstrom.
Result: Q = 257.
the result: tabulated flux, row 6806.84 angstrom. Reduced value 259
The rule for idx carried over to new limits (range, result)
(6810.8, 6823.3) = 242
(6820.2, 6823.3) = 253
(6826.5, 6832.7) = 244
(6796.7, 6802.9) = 247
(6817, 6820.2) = 252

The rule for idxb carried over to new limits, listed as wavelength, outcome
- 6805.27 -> 254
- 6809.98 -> 256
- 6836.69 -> 266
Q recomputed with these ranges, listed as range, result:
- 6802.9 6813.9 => 262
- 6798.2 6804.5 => 277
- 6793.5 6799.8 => 263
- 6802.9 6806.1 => 254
